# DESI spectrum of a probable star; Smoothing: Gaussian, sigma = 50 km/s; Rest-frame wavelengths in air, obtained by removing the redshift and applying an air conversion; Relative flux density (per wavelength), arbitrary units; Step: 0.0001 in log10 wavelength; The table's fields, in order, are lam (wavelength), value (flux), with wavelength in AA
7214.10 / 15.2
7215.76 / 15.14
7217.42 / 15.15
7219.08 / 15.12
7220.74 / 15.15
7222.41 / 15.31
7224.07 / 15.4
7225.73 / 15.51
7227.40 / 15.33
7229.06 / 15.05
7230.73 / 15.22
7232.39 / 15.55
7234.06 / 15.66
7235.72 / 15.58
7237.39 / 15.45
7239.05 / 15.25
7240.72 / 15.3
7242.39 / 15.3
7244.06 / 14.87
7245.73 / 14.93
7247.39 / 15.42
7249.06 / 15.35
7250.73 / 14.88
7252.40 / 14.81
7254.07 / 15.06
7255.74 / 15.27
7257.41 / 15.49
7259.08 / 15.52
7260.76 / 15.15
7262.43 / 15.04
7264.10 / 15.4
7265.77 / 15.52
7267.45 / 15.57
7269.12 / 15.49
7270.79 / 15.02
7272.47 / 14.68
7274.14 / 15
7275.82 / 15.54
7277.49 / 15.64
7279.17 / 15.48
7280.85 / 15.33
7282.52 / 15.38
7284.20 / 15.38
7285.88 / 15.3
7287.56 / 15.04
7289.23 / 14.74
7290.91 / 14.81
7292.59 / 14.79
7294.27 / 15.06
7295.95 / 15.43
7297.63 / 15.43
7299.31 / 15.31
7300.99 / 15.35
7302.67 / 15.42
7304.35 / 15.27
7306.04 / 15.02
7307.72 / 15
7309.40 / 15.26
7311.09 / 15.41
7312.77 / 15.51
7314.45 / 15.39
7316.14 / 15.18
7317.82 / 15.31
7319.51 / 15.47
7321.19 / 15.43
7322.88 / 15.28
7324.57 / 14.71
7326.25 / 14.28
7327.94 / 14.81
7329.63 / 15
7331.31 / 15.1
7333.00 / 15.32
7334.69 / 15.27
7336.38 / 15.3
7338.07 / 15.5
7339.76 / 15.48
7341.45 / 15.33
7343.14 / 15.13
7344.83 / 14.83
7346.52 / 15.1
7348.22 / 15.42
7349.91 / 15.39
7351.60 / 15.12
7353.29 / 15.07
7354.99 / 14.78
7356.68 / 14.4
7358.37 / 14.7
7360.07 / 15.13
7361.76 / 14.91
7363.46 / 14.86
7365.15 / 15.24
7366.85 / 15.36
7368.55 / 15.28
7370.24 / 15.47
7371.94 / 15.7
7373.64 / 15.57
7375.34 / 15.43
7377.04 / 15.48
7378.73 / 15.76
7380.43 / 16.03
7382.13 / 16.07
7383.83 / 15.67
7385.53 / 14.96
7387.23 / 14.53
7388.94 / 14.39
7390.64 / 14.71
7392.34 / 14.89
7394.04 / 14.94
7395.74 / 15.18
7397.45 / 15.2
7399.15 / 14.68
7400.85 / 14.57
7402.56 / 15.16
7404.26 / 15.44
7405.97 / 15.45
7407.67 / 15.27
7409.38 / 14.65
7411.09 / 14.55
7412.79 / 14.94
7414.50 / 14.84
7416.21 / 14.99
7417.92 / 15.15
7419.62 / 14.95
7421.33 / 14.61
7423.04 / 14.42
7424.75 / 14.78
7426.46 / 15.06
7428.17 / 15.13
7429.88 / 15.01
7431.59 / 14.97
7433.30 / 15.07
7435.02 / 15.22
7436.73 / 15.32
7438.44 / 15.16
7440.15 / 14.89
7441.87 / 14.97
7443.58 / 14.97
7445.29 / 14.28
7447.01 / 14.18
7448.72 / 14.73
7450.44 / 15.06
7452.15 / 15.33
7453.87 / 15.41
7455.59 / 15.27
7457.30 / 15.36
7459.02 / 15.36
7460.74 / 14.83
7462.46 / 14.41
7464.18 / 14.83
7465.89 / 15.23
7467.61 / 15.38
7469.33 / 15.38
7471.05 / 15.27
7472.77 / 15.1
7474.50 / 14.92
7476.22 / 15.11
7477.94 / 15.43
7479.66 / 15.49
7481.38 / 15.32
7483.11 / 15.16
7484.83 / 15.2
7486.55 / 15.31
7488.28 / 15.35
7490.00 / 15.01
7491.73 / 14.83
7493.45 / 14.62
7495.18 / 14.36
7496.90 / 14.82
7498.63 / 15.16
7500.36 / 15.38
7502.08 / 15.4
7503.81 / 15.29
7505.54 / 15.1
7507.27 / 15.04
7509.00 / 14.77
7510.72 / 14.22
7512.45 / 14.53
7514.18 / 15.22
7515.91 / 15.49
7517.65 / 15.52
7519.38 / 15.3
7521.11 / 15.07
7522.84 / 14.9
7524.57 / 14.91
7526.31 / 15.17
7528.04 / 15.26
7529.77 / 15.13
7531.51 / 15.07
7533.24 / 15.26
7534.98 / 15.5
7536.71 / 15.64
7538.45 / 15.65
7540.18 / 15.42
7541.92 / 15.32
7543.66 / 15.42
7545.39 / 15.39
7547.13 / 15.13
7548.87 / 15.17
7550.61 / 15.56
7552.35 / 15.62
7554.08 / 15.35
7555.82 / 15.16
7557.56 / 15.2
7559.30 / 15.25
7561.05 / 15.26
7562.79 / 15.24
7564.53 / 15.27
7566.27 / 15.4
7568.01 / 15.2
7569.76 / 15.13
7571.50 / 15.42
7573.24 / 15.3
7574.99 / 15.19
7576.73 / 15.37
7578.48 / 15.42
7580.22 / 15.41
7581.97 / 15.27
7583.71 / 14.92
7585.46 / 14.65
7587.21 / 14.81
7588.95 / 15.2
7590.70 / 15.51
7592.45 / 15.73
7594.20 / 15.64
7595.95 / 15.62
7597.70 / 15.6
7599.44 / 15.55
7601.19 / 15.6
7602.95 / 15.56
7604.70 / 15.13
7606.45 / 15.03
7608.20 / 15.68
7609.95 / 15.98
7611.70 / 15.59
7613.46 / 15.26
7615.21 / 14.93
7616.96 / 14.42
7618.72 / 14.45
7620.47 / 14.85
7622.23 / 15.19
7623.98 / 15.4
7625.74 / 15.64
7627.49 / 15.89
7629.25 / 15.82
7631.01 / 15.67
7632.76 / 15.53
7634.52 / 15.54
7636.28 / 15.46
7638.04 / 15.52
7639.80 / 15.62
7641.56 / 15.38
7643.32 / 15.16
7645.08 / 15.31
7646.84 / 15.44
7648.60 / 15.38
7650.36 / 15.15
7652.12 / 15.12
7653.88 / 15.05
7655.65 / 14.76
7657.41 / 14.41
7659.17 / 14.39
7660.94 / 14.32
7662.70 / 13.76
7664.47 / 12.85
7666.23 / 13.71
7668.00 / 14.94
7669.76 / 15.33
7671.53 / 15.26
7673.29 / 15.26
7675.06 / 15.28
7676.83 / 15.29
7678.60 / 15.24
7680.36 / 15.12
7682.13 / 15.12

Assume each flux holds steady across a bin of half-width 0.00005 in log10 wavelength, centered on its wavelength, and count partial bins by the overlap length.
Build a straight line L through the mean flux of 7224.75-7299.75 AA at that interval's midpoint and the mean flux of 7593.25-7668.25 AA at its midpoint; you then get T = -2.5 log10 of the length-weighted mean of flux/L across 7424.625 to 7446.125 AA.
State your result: 0.01 mag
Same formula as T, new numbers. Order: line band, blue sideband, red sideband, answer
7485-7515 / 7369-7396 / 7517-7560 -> 0.02 mag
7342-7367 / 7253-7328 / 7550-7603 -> 0.02 mag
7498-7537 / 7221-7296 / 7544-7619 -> 0.01 mag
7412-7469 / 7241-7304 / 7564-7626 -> 0.02 mag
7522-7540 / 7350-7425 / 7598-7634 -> 0.00 mag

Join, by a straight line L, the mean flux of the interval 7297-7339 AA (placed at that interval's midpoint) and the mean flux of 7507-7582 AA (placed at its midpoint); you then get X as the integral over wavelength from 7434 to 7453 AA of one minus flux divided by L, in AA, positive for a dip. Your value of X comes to 0.4 AA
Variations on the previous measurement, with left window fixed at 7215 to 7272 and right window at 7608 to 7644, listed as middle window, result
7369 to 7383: -0.3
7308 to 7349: 0.3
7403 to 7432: 0.7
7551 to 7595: 0.2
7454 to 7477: 0.3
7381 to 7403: 0.4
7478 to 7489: 0.0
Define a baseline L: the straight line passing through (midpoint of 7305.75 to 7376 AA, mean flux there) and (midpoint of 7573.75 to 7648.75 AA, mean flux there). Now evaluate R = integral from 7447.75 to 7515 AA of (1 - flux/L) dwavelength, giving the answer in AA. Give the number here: 0.8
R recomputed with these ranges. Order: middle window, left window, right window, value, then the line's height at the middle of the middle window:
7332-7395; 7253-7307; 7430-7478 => -0.23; 15.1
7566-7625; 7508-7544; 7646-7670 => -1.61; 14.9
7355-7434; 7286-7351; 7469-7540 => 0.47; 15.2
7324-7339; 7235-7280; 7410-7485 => 0.12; 15.2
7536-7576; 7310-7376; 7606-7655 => -0.10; 15.3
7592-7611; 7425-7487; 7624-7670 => -0.63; 15.1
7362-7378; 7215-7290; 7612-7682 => -0.17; 15.2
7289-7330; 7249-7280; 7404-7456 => 0.05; 15.2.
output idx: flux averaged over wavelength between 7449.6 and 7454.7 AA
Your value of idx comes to 15.3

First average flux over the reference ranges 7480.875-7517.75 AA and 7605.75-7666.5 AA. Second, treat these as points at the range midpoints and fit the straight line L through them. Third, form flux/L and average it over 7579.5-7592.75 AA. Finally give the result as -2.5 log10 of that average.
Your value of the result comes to -0.01 mag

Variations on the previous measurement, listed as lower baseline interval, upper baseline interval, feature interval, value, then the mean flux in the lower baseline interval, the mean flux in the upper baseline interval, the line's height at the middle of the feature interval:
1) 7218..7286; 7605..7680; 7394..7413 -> 0.01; 15.3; 15.1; 15.2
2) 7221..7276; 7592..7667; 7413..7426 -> 0.03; 15.3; 15.2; 15.2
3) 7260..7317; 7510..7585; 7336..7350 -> 0.00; 15.2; 15.2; 15.2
